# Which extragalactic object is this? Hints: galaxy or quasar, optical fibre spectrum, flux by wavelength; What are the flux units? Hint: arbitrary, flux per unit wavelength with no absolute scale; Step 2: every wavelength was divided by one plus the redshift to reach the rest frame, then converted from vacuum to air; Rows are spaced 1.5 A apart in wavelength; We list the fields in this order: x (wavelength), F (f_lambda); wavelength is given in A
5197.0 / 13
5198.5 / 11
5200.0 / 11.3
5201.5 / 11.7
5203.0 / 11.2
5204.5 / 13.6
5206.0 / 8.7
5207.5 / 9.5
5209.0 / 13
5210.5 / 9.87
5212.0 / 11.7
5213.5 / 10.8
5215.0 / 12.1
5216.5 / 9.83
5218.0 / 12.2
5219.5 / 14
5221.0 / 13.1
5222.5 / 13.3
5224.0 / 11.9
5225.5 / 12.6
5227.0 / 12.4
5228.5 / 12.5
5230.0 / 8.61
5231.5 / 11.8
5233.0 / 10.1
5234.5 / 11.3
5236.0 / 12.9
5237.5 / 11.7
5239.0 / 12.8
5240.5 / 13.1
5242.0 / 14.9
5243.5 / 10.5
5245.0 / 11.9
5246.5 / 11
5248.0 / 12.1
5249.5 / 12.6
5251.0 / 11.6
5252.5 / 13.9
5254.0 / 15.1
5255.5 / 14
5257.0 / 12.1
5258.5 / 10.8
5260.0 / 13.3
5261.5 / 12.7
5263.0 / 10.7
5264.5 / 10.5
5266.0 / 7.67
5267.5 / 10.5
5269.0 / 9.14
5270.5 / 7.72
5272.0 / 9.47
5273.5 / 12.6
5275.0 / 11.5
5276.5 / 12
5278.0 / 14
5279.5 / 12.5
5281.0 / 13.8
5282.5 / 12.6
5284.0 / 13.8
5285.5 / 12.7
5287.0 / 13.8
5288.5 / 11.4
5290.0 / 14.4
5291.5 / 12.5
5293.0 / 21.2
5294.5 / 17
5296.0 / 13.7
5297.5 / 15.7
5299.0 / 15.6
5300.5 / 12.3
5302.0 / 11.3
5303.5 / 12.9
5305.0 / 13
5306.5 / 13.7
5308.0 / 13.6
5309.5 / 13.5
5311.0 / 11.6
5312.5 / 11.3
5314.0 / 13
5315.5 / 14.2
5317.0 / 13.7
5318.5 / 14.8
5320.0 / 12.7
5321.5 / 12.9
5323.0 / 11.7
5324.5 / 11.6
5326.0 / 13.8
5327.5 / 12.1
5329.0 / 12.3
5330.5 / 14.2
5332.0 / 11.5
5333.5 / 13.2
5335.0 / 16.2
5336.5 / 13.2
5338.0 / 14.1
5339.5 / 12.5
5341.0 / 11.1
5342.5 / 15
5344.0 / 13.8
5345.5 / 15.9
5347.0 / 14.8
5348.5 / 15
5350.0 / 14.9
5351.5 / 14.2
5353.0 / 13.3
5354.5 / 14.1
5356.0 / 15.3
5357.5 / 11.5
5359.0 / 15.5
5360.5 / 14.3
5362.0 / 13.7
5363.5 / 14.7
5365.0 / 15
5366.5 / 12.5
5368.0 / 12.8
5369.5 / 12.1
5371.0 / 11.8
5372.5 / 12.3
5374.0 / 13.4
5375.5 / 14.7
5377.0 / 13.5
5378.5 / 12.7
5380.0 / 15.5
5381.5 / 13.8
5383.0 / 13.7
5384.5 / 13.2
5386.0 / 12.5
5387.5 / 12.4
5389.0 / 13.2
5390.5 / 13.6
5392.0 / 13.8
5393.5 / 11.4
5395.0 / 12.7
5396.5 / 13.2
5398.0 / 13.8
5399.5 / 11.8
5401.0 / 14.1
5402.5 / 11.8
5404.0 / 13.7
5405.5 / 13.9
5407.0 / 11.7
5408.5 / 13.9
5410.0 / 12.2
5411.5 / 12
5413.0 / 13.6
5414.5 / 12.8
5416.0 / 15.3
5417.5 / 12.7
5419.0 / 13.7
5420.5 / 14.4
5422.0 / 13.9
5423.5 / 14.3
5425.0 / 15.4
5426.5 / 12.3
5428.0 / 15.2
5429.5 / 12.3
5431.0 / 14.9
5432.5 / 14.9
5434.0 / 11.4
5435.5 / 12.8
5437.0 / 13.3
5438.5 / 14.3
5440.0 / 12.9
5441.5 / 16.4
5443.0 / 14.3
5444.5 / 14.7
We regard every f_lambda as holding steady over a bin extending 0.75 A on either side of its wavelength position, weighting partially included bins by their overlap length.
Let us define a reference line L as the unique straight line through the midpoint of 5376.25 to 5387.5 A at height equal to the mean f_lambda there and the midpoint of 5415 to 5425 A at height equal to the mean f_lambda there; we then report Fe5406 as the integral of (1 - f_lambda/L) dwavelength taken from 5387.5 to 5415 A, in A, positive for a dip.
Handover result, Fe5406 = 1.7 A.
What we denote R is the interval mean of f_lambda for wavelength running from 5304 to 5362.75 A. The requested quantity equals 13.5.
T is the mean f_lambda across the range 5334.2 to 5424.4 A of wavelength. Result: 13.5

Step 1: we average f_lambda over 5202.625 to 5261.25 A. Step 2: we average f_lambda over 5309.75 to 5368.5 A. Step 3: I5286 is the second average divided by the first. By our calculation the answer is 1.1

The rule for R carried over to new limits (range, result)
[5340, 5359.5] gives 14.1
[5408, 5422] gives 13.4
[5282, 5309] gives 14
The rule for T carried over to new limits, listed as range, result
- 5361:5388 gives 13.4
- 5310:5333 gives 12.8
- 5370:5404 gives 13.1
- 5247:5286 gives 11.9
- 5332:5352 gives 14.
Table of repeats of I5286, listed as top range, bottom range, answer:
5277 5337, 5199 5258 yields 1.13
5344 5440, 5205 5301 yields 1.10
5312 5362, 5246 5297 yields 1.09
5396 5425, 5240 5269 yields 1.12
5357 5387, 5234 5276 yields 1.15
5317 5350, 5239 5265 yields 1.09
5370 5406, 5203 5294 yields 1.09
